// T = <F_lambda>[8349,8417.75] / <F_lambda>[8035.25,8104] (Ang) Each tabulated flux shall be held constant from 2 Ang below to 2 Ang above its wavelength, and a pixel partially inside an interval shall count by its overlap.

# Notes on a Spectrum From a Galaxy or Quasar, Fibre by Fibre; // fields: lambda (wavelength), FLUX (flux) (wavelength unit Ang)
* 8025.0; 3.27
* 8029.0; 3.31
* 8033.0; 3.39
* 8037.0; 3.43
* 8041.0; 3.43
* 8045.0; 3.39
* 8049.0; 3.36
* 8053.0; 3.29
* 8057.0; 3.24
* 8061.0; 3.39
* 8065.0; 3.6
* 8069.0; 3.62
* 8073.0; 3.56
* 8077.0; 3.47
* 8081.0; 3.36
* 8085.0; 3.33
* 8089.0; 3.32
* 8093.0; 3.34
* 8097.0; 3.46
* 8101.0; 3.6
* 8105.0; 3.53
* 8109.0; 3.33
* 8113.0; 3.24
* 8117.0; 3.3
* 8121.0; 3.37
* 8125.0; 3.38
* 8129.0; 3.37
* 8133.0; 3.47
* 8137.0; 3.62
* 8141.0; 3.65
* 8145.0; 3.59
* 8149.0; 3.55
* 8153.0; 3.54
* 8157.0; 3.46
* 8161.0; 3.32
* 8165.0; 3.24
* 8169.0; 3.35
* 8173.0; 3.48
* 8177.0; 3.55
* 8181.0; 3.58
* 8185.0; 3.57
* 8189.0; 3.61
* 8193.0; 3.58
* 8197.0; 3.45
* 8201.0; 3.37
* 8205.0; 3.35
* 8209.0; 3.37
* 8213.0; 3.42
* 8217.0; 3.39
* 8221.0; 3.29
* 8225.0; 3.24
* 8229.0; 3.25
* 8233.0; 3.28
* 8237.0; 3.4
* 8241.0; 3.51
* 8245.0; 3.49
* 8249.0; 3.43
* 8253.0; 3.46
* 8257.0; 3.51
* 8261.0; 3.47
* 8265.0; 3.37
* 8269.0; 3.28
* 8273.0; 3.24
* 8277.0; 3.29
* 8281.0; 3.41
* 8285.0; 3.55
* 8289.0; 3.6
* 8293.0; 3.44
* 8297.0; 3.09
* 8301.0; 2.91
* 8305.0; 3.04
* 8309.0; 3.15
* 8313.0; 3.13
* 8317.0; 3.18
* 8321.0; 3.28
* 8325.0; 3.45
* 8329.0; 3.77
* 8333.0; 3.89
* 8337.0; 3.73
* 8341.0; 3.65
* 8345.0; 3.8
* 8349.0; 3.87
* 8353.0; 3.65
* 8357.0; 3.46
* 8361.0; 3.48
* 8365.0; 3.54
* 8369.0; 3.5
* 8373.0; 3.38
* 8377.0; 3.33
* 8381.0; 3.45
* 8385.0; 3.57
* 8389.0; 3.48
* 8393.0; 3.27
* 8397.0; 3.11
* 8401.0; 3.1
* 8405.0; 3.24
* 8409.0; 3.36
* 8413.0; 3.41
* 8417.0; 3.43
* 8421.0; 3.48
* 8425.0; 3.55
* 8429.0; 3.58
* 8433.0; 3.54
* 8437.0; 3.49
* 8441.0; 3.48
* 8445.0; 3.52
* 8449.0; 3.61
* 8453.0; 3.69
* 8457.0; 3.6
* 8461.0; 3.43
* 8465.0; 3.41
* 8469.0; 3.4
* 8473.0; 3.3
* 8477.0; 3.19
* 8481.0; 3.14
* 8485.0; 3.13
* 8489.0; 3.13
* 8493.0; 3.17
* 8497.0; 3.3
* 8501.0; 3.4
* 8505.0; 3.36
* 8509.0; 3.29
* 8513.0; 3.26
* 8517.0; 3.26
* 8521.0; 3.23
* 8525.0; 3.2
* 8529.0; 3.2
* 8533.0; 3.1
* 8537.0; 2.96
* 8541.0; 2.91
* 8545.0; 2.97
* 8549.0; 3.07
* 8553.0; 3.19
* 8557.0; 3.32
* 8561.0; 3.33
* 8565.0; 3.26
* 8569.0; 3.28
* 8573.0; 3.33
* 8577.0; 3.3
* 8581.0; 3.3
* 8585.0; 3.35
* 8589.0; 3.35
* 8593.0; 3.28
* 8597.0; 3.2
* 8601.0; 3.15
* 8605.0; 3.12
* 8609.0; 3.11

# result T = 1.0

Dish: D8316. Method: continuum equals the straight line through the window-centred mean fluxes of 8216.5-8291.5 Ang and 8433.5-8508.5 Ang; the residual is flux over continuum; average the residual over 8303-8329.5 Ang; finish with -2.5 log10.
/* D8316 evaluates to 0.042 mag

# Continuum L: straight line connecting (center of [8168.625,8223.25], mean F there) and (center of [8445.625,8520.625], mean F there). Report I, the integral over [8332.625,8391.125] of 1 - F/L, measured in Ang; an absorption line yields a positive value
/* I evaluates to -3.2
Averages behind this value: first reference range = 3.46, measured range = 3.58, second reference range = 3.34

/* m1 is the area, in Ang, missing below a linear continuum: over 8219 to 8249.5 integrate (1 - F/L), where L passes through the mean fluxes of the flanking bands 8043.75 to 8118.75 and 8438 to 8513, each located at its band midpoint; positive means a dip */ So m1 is 0.3 Ang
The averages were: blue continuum 3.41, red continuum 3.36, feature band 3.36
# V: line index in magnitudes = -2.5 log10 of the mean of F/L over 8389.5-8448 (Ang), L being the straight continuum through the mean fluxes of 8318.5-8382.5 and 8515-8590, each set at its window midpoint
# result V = 0.01 mag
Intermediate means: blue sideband 3.57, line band 3.4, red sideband 3.2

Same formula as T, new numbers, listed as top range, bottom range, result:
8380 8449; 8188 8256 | 1.00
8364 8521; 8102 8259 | 0.98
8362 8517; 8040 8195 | 0.98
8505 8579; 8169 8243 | 0.93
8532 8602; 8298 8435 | 0.93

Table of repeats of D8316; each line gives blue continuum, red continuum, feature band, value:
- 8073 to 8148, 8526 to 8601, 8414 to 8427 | -0.07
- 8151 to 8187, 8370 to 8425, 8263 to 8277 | 0.04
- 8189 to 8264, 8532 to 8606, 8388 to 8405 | 0.03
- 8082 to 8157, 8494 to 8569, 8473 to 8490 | 0.02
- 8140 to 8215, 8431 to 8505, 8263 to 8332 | 0.04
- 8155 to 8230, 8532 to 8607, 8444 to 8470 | -0.08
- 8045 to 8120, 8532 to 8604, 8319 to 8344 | -0.10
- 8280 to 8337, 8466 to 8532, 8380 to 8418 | -0.01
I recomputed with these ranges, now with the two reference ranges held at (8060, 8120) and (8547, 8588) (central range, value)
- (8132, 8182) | -1.22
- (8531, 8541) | 0.85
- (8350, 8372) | -1.27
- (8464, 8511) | 0.51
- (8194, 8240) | 0.46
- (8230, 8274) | -0.35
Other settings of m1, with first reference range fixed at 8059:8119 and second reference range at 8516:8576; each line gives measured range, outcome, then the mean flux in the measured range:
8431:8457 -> -2.6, 3.56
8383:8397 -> -0.6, 3.39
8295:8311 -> 1.3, 3.05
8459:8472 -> -0.7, 3.4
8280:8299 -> -0.6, 3.42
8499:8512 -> -0.6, 3.34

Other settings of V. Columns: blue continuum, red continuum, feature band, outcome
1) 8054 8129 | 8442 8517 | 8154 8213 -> -0.02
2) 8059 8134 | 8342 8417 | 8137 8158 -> -0.04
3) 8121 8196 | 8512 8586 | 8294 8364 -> -0.03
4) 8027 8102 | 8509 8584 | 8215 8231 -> 0.02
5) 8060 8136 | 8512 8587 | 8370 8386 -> -0.05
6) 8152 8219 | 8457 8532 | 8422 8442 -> -0.07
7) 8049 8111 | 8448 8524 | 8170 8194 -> -0.05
